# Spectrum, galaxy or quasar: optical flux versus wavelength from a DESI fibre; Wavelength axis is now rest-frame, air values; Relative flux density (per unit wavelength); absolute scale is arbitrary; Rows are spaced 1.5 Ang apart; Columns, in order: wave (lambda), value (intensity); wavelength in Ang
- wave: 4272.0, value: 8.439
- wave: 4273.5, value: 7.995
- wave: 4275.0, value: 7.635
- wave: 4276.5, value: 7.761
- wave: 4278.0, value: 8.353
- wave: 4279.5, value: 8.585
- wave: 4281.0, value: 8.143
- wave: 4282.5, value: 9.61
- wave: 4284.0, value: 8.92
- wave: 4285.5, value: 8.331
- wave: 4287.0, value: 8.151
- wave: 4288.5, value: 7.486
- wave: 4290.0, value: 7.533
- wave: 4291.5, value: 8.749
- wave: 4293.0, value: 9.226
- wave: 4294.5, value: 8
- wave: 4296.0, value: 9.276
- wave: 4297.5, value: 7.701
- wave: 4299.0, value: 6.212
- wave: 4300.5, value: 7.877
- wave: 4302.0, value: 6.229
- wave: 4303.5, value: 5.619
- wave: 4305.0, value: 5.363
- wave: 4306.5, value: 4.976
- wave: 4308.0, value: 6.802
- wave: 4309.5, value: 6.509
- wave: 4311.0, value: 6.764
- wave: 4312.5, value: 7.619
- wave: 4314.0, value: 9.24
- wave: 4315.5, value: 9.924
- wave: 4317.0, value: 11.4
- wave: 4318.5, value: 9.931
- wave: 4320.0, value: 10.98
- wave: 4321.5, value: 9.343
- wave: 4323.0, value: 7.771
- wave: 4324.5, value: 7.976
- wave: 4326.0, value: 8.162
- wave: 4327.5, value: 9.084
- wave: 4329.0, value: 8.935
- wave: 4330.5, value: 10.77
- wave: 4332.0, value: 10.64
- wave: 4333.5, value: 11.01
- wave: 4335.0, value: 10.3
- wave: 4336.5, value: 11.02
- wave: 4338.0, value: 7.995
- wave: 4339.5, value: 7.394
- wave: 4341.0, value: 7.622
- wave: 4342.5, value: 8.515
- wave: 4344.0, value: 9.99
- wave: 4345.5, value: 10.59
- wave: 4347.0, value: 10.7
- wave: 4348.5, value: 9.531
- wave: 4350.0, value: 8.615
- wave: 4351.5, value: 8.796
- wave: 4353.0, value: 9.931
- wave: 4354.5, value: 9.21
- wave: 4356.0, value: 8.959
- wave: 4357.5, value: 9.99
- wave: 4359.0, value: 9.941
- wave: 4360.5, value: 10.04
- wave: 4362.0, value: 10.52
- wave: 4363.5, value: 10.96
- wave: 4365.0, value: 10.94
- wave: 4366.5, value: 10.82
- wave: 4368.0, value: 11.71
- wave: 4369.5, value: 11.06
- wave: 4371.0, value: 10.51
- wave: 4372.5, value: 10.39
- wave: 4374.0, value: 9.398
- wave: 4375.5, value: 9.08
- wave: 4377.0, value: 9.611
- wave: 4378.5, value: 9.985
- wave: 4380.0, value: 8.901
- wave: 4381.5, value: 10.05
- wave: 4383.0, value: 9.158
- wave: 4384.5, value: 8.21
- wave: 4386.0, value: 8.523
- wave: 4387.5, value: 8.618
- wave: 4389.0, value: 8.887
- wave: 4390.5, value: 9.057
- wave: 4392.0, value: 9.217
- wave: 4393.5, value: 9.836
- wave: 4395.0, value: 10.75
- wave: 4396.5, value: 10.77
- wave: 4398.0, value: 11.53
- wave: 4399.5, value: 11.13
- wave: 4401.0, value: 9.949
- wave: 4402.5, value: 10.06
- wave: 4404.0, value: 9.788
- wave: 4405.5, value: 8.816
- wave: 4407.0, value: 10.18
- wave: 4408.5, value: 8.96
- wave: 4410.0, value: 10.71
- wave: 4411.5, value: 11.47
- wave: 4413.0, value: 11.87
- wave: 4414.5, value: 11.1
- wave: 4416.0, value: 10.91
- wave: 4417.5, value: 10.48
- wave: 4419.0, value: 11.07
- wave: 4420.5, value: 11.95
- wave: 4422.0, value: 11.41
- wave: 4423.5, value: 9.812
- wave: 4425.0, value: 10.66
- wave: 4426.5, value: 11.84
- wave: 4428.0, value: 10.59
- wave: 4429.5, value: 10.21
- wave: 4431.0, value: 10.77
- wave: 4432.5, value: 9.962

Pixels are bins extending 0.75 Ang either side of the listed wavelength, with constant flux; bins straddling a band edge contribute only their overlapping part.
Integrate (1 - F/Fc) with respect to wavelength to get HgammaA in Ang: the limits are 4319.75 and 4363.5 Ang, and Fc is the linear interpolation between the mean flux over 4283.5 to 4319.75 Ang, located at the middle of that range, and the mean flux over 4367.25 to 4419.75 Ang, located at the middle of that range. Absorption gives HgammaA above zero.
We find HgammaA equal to -3.3 Ang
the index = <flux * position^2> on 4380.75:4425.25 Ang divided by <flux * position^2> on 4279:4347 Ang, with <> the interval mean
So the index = 1.24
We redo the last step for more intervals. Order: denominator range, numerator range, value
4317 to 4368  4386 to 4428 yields 1.11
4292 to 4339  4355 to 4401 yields 1.21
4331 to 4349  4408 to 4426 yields 1.17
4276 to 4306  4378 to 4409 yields 1.29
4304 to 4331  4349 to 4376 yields 1.23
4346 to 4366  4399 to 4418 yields 1.08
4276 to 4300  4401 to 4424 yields 1.36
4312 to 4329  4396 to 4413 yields 1.17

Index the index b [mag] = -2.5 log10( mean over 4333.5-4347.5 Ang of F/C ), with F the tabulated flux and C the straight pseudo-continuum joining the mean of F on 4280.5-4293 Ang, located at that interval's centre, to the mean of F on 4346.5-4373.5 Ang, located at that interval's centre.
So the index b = 0.03 mag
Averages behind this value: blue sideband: 8.42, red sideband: 10.1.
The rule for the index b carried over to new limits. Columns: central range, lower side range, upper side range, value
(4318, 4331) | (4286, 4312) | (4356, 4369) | -0.08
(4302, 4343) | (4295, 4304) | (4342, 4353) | -0.02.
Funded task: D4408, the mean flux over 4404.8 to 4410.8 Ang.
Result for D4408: 9.69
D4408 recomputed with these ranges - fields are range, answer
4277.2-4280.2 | 8.46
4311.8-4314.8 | 8.47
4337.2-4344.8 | 8.34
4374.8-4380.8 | 9.4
